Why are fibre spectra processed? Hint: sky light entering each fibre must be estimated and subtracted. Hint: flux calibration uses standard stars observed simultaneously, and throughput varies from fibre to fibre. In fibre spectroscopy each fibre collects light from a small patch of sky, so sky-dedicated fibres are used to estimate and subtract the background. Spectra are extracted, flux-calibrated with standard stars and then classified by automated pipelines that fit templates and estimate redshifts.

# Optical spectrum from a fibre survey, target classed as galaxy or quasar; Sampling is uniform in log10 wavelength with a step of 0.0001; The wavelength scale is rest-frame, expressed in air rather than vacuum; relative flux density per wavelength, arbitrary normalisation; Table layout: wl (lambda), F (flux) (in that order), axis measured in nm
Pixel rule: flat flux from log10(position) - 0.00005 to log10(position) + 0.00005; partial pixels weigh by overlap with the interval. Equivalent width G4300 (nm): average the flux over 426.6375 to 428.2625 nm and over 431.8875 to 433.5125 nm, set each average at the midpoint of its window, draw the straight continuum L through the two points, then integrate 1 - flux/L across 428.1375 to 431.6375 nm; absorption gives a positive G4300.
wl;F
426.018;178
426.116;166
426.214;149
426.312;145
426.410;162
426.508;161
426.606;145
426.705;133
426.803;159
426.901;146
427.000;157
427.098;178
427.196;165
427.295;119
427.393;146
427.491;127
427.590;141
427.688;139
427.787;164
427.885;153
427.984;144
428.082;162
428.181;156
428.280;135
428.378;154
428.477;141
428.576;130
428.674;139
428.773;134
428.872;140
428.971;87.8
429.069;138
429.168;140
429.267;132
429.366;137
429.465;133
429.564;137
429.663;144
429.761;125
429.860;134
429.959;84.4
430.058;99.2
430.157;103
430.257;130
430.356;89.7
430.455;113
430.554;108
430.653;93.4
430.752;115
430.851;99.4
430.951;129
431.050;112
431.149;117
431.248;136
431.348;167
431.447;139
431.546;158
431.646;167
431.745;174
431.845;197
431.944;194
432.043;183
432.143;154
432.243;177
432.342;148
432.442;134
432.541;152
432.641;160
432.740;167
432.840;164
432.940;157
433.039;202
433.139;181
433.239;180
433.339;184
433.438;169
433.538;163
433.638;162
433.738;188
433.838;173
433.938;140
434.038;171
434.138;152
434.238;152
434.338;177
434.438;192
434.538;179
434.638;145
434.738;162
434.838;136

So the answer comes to 0.69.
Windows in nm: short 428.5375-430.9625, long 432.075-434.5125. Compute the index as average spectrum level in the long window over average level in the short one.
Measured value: 1.4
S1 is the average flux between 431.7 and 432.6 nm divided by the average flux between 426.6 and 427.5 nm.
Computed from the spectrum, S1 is 1.1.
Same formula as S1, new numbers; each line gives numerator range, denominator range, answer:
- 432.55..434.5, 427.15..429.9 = 1.22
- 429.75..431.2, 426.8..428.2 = 0.73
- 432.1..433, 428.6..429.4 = 1.20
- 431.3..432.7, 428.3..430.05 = 1.26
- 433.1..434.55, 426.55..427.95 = 1.15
